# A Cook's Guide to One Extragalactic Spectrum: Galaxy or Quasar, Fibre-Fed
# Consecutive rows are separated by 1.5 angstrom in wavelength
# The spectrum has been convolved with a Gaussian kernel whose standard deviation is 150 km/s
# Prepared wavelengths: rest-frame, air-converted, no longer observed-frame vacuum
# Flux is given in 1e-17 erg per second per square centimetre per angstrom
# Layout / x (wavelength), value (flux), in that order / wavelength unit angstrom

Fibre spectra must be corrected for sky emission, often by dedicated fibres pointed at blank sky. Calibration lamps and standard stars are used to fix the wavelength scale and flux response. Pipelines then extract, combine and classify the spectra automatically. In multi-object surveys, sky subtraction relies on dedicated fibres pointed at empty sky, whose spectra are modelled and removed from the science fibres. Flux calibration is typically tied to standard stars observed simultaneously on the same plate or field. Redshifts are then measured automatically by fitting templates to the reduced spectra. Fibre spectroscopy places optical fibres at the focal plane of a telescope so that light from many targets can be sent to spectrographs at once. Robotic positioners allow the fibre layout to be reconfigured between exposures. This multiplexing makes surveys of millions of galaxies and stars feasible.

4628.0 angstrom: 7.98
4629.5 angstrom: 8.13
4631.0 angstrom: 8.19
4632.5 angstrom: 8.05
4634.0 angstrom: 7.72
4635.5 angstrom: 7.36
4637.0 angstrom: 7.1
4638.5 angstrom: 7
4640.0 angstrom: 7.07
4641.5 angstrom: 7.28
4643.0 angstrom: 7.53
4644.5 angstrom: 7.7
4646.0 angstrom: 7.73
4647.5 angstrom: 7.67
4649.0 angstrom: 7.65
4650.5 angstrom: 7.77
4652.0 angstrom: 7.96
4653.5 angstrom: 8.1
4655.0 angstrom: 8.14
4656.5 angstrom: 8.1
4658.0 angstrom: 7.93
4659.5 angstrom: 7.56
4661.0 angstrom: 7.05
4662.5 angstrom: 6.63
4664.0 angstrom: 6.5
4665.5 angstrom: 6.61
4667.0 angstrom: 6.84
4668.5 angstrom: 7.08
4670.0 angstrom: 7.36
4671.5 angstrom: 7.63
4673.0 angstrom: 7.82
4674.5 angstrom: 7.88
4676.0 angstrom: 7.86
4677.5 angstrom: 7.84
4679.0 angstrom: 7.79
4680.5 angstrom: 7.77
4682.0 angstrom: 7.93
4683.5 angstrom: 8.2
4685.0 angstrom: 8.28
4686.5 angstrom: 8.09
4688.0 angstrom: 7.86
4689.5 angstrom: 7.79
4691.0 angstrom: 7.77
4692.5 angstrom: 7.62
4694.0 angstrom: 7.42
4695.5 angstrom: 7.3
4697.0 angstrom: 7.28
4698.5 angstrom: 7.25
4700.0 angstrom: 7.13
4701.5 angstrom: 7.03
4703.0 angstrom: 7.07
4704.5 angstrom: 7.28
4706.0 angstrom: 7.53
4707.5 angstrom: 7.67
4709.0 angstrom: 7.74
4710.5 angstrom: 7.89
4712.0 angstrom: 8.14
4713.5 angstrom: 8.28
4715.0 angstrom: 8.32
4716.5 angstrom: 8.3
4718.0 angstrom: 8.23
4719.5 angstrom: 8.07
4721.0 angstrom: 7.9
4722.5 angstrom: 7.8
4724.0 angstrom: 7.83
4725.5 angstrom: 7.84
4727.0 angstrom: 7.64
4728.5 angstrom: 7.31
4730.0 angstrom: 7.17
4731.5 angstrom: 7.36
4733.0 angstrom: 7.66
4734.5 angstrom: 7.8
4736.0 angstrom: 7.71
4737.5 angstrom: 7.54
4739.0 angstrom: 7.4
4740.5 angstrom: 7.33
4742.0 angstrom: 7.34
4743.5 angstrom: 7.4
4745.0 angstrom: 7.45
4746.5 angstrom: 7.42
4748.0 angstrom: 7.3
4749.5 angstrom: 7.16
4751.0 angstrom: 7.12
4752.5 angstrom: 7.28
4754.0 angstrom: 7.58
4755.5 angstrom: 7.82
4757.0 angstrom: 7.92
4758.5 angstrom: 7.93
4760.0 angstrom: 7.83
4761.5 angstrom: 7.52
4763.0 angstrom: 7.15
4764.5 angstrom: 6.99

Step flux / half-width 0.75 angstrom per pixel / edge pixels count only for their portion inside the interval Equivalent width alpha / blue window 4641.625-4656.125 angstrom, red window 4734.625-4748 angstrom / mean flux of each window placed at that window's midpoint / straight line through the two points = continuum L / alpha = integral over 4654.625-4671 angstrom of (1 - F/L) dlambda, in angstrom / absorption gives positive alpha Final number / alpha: 1.06 angstrom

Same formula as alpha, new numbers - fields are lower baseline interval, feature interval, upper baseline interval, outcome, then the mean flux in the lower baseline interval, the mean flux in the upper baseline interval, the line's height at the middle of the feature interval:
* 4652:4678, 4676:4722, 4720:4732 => -1.2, 7.48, 7.62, 7.56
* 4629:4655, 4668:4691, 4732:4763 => -0.6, 7.66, 7.52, 7.61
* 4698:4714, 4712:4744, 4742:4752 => -1.4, 7.54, 7.31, 7.42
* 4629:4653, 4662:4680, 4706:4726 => 1.0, 7.62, 7.99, 7.77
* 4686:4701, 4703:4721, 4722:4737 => -0.8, 7.53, 7.61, 7.57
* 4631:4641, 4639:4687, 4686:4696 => -0.2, 7.44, 7.69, 7.56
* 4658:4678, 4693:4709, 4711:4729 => 0.8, 7.3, 7.98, 7.73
